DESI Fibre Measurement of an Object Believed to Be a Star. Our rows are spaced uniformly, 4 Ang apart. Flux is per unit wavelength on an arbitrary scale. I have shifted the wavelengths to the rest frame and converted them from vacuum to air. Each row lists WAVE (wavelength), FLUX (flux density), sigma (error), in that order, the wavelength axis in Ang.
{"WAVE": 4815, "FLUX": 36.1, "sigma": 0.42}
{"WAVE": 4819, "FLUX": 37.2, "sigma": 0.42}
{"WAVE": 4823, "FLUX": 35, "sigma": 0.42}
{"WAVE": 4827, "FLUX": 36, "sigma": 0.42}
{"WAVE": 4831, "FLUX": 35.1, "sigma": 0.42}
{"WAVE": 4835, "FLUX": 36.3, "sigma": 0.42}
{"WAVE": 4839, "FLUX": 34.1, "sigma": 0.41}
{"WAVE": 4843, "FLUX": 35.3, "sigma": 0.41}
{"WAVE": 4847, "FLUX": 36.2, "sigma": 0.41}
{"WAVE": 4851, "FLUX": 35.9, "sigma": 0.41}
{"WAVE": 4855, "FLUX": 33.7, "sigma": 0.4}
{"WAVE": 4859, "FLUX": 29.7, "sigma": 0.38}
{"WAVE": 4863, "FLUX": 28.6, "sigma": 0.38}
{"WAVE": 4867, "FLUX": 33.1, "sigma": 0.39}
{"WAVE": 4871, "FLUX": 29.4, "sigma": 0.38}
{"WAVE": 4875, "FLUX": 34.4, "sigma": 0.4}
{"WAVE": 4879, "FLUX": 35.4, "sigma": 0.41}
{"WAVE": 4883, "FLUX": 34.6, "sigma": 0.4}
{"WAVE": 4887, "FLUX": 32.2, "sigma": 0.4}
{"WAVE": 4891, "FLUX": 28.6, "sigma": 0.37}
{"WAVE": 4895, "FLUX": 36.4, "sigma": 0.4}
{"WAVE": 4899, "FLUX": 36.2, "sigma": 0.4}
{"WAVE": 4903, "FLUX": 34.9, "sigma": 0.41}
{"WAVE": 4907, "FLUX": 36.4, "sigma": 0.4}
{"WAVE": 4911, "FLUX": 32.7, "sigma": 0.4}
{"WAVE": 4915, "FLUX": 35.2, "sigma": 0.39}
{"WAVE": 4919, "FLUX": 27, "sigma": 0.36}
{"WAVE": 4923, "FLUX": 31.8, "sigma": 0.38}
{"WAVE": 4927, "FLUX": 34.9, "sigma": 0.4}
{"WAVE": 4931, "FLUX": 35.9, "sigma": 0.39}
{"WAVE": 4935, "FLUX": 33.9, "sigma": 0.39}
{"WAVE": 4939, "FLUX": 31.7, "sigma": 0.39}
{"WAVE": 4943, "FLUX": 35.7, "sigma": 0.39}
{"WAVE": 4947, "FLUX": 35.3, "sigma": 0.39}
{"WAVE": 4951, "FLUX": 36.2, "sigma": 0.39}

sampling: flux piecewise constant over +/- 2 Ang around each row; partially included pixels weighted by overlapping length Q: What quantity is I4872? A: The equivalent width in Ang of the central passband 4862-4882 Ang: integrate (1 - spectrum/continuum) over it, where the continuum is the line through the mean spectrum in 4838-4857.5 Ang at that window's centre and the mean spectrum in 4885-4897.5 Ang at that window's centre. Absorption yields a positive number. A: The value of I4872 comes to 0.7 Ang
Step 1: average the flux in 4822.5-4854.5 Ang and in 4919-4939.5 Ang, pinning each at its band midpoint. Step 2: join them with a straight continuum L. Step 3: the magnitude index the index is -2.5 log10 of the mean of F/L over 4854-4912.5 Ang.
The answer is 0.04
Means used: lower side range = 35.4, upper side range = 33.1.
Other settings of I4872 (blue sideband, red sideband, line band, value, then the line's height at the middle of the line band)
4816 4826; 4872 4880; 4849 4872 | 1.9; 34.7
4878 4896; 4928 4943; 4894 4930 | -0.3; 33.7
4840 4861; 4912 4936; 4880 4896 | 0.3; 33.6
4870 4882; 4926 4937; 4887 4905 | 0.1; 34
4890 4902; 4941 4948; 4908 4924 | 1.3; 34.8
